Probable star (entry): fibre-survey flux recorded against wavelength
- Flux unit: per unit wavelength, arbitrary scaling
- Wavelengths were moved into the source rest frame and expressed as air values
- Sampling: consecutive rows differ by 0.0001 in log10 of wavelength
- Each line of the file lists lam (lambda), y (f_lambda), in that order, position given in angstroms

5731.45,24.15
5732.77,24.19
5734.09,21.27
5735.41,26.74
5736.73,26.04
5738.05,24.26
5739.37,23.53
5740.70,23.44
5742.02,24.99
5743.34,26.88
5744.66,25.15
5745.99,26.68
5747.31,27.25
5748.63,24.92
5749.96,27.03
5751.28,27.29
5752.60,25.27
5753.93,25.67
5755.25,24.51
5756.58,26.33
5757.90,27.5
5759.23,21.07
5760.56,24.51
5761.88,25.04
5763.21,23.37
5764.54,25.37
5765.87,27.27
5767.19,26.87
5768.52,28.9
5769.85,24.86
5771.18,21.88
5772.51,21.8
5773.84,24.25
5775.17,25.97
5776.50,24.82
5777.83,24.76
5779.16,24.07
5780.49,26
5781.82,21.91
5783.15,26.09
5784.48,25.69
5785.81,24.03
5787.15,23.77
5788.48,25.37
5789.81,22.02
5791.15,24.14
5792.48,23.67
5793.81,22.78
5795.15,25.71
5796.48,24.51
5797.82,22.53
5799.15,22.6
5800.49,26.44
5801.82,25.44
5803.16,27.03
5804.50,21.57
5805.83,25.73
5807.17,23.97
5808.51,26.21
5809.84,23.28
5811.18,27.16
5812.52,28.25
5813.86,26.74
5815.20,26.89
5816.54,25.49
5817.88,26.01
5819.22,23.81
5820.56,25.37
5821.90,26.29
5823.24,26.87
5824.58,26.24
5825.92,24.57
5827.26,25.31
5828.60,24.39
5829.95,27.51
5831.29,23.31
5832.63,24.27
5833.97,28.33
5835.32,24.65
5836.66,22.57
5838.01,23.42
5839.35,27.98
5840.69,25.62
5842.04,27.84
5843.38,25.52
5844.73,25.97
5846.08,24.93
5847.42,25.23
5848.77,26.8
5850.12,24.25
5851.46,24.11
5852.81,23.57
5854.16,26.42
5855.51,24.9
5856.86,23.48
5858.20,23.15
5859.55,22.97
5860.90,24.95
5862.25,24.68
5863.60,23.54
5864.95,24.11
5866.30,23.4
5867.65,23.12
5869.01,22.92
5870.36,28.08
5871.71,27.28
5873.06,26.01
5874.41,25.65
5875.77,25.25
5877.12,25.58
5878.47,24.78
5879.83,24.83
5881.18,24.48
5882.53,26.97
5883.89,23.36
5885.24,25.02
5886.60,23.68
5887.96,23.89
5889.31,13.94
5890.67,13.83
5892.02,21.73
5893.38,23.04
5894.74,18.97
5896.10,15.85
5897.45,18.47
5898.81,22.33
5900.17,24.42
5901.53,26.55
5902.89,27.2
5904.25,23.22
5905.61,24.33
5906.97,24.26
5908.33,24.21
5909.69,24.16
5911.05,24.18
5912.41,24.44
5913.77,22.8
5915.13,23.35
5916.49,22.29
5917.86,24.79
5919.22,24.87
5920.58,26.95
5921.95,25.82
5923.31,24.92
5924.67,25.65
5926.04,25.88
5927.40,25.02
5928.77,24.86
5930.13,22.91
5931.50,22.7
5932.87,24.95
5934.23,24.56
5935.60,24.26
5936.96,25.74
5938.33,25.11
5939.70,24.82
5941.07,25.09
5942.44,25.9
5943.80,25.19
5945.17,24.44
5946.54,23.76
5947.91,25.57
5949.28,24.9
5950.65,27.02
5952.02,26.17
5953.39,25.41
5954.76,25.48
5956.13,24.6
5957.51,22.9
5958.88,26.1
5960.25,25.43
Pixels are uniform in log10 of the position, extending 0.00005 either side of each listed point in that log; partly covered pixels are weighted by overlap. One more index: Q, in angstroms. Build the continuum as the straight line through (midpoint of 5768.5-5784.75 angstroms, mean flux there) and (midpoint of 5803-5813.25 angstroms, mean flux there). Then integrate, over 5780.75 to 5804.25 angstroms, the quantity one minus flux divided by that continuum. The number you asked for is 0.57 angstroms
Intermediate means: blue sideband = 24.5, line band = 24.3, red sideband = 25.3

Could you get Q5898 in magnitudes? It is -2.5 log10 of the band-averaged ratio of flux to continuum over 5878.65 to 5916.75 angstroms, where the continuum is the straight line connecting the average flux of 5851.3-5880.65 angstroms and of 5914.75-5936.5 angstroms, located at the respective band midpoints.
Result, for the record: 0.09 mag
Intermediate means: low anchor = 24.7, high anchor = 24.6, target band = 22.7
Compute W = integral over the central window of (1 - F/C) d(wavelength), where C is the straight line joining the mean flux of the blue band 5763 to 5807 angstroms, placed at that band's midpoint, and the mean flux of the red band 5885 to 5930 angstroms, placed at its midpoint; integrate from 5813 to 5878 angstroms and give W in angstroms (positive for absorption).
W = -3.6 angstroms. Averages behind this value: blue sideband 24.6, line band 25.2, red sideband 23.2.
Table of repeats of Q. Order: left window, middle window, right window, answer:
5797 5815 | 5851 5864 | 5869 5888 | 0.56 angstroms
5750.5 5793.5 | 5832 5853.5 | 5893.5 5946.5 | -0.76 angstroms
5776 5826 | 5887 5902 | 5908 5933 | 2.63 angstroms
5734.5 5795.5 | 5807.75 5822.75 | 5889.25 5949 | -0.86 angstroms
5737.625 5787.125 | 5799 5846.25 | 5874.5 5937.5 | -2.03 angstroms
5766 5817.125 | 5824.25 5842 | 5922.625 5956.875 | -0.31 angstroms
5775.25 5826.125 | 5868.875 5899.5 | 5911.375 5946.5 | 2.37 angstroms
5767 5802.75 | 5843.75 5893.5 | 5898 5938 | 0.88 angstroms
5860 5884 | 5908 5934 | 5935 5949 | 0.54 angstroms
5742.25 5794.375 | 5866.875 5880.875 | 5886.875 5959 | -0.64 angstroms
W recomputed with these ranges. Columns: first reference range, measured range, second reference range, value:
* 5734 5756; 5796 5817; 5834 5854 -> 0.1 angstroms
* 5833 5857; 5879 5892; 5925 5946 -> 1.5 angstroms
